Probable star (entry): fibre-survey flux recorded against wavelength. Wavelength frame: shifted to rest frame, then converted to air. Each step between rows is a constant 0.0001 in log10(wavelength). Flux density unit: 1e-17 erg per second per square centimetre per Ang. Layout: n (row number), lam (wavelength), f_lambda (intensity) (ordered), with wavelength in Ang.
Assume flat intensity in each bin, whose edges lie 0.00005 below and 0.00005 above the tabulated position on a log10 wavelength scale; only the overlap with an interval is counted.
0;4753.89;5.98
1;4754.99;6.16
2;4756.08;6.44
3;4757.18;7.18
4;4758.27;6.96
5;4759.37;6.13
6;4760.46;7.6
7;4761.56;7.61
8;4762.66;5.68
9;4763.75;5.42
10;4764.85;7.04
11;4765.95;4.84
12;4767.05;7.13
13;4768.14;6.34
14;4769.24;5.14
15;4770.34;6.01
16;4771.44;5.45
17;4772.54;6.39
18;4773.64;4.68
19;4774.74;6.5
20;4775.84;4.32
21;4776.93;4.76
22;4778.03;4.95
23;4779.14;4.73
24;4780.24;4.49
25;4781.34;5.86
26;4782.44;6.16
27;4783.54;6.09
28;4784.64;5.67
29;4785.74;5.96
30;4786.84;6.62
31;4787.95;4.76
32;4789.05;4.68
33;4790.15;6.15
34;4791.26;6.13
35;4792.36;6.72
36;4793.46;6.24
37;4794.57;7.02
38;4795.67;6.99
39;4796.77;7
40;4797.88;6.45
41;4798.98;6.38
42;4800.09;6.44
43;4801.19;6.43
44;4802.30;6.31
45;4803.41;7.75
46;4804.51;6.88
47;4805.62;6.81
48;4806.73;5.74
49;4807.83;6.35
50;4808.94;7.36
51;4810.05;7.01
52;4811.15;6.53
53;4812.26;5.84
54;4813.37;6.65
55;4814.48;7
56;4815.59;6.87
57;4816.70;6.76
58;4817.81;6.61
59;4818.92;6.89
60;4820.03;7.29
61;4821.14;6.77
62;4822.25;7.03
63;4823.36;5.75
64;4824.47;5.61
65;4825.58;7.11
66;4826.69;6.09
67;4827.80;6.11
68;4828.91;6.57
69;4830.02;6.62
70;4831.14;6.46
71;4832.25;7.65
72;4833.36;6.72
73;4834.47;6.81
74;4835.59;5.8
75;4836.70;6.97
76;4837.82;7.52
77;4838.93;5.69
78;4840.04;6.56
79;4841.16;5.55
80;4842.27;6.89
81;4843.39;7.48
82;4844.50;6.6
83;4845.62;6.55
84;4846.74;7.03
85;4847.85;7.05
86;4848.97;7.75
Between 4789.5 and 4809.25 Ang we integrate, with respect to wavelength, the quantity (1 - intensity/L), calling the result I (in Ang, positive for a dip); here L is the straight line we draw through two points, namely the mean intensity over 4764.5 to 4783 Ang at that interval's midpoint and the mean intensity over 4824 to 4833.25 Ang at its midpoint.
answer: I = -1.90 Ang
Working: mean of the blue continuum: 5.56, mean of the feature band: 6.6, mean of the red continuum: 6.55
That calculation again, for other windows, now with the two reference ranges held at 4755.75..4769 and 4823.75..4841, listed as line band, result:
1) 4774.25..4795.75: 2.6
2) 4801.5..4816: -0.4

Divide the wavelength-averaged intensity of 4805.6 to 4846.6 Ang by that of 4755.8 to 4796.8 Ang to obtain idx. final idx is 1.1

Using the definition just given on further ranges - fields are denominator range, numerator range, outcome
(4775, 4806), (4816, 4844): 1.10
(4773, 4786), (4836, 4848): 1.25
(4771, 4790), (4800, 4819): 1.23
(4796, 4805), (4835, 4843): 0.96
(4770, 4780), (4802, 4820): 1.28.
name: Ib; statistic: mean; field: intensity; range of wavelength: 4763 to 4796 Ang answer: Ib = 5.77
